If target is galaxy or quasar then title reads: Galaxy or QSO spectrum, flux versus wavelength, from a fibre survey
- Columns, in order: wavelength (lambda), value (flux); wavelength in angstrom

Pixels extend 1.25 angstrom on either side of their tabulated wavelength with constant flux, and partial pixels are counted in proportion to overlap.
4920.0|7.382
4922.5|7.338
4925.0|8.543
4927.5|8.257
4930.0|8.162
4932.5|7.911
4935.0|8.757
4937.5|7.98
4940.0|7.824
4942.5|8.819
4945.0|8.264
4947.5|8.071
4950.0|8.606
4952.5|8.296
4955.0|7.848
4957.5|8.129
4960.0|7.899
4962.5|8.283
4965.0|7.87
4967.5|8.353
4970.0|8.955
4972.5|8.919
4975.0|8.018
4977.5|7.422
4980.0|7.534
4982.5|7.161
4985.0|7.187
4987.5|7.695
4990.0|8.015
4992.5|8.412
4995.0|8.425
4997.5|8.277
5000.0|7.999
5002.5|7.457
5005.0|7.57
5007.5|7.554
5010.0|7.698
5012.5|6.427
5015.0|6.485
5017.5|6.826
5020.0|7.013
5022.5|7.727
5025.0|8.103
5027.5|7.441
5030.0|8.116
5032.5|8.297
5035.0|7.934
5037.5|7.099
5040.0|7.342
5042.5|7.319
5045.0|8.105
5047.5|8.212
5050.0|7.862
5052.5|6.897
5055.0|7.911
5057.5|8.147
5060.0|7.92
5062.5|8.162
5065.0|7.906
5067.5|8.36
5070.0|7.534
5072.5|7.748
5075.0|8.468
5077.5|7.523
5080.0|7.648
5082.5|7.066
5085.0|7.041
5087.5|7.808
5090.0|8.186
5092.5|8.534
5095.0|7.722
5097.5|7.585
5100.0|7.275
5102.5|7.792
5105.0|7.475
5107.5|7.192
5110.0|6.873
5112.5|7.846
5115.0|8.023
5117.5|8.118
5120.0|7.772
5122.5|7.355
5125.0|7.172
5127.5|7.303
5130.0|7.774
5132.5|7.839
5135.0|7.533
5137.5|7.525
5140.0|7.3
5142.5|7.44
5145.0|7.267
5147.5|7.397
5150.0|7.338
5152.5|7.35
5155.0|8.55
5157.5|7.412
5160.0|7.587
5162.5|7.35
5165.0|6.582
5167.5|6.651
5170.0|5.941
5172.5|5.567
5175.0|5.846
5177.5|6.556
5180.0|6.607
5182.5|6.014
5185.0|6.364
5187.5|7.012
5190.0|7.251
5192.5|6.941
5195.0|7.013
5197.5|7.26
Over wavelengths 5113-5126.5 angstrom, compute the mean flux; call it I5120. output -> 7.69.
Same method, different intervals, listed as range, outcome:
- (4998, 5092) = 7.66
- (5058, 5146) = 7.66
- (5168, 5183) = 6.12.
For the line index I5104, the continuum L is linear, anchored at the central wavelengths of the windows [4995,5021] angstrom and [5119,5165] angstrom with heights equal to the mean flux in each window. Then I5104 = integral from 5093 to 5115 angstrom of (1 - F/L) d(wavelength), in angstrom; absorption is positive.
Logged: -0.23 angstrom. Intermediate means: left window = 7.39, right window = 7.49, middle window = 7.54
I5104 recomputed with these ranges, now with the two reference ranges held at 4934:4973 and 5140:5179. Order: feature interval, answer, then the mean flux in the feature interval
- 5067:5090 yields -0.6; 7.69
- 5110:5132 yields -1.2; 7.63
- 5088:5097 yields -0.8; 8.07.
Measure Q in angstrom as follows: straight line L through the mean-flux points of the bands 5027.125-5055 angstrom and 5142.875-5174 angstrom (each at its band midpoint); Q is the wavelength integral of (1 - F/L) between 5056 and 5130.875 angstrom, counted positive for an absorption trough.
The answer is -2.8 angstrom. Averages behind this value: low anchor 7.71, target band 7.71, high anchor 7.08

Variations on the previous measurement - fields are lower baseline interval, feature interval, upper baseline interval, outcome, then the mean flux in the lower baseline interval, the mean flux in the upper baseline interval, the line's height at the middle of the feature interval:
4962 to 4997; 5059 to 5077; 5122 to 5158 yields -0.6 angstrom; 8.02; 7.51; 7.74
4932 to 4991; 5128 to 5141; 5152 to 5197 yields -1.0 angstrom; 8.08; 6.81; 7.05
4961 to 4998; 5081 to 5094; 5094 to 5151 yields -0.1 angstrom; 8.03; 7.52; 7.64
